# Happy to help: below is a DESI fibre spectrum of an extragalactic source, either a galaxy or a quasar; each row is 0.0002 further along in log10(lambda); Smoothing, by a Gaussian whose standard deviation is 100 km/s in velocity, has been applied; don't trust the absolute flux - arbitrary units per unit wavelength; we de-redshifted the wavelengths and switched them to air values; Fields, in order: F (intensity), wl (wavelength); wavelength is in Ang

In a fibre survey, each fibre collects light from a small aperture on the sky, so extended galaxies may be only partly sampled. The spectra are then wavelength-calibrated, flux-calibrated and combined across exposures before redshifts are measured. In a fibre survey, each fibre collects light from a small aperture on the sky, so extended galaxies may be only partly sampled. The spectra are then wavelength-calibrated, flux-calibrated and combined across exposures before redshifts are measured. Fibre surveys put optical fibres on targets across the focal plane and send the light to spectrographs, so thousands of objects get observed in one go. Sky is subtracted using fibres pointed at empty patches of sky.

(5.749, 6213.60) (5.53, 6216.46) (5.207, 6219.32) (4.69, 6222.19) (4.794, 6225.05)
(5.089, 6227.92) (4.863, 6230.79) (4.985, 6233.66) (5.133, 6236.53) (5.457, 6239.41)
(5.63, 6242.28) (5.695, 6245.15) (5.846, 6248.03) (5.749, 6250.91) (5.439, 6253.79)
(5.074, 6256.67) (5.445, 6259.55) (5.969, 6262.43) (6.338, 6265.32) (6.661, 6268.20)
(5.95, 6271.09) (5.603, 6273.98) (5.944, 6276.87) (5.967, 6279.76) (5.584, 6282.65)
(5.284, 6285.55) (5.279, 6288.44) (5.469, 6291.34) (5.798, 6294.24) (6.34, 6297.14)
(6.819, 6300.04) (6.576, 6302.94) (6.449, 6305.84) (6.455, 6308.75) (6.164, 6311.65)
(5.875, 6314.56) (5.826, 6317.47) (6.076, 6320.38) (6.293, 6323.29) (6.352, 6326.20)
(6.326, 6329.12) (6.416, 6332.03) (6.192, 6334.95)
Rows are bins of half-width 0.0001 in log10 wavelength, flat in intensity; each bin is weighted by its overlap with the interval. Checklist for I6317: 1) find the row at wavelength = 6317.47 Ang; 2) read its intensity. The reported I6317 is 5.826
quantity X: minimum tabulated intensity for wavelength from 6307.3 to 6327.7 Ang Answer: 5.826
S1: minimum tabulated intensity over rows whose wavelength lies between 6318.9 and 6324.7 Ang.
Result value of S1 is 6.076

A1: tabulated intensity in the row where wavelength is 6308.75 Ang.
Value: 6.455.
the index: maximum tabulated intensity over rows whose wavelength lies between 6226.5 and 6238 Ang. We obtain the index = 5.133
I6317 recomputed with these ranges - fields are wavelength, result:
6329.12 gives 6.326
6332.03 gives 6.416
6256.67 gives 5.074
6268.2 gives 6.661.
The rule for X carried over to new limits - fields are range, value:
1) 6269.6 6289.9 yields 5.279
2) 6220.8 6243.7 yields 4.69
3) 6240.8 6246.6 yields 5.63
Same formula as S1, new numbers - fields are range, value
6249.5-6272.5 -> 5.074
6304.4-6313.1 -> 6.164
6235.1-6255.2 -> 5.133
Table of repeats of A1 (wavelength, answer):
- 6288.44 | 5.279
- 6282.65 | 5.584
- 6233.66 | 4.985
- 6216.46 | 5.53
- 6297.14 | 6.34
